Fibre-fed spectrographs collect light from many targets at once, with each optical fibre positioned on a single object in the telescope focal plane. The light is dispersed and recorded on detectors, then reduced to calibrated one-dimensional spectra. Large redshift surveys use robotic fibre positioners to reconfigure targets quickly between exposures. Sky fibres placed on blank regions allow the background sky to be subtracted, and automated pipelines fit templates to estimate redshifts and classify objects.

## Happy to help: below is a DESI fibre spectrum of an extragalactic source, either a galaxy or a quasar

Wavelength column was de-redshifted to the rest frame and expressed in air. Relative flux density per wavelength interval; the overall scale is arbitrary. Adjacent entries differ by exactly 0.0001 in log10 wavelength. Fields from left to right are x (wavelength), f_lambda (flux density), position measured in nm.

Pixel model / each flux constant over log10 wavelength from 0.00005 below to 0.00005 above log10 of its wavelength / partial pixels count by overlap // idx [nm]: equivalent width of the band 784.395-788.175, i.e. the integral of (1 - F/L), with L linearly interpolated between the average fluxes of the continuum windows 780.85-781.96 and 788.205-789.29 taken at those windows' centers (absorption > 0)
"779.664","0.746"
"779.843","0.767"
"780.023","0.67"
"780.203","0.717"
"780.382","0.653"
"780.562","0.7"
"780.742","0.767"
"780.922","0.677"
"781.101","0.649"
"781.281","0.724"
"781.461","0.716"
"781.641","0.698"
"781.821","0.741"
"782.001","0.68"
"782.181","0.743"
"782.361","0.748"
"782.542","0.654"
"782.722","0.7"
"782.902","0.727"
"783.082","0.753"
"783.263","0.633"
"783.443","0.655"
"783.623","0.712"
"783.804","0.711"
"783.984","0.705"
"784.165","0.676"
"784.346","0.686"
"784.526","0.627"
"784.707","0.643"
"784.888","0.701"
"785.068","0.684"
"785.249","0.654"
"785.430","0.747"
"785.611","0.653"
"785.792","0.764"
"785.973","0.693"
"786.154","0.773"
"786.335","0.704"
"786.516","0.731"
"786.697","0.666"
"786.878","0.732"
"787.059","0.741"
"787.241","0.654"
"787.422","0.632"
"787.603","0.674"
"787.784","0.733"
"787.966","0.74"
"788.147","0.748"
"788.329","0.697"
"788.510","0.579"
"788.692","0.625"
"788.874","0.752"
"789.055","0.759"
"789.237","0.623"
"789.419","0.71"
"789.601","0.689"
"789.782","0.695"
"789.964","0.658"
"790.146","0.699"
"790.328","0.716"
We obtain -0.08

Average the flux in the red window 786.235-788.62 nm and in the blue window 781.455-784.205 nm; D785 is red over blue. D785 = 1.0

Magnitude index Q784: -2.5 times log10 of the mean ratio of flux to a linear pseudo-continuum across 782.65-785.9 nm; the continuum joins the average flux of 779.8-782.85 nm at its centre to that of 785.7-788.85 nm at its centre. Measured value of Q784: 0.02 mag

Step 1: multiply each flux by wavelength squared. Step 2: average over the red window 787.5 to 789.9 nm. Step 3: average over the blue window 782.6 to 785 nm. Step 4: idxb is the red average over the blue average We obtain 1.0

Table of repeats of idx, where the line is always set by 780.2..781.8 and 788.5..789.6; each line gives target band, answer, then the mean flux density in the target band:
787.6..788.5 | -0.034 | 0.71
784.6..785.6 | 0.013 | 0.682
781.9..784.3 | -0.012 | 0.7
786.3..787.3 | -0.027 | 0.706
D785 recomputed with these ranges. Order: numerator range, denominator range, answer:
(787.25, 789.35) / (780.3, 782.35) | 0.97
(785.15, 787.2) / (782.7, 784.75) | 1.04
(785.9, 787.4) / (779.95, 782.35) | 1.01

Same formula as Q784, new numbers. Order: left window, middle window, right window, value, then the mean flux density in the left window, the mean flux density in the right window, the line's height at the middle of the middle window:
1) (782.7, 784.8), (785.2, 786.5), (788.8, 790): -0.04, 0.685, 0.699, 0.69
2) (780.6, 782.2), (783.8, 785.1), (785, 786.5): 0.05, 0.709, 0.71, 0.71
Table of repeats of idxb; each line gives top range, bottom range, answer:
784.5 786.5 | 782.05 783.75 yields 1.00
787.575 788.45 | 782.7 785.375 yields 1.06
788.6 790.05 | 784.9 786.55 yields 0.98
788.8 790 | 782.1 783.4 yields 1.01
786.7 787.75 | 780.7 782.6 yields 0.99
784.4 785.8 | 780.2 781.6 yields 0.98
